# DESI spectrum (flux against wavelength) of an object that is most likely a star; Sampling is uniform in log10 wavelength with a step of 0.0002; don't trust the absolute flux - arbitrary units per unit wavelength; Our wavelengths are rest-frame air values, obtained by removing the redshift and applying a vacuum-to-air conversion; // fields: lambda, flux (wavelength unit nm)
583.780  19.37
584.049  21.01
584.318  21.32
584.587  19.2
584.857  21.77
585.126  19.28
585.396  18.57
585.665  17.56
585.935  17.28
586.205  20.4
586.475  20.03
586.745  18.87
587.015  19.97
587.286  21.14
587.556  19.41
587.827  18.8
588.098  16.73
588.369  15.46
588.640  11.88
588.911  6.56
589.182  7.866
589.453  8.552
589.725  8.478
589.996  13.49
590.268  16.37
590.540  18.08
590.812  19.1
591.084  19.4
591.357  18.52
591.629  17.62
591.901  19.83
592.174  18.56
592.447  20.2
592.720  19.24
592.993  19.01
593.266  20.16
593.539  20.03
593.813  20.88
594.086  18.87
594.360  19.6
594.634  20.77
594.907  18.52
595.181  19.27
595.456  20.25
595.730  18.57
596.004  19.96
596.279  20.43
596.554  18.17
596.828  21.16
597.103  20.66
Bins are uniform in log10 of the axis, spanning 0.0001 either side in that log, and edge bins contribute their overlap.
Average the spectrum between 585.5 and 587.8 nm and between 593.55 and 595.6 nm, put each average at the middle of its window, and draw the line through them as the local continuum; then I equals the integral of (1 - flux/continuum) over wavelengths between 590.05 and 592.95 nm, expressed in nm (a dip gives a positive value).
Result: 0.15 nm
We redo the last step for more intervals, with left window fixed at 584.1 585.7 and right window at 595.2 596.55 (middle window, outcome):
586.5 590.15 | 0.96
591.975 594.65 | -0.01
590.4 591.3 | 0.04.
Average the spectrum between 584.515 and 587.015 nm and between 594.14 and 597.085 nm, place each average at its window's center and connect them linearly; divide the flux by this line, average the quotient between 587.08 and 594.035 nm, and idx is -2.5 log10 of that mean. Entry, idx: 0.17 mag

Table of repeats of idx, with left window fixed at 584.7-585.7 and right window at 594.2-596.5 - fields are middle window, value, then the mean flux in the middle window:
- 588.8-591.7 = 0.36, 14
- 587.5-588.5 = 0.12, 17.5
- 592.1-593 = 0.01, 19.3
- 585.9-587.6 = -0.01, 19.7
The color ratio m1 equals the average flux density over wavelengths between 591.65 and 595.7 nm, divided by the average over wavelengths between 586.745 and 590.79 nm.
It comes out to 1.33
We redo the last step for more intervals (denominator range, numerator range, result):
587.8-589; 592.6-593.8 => 1.44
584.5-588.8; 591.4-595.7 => 1.06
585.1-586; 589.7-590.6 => 0.80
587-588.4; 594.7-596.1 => 1.04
